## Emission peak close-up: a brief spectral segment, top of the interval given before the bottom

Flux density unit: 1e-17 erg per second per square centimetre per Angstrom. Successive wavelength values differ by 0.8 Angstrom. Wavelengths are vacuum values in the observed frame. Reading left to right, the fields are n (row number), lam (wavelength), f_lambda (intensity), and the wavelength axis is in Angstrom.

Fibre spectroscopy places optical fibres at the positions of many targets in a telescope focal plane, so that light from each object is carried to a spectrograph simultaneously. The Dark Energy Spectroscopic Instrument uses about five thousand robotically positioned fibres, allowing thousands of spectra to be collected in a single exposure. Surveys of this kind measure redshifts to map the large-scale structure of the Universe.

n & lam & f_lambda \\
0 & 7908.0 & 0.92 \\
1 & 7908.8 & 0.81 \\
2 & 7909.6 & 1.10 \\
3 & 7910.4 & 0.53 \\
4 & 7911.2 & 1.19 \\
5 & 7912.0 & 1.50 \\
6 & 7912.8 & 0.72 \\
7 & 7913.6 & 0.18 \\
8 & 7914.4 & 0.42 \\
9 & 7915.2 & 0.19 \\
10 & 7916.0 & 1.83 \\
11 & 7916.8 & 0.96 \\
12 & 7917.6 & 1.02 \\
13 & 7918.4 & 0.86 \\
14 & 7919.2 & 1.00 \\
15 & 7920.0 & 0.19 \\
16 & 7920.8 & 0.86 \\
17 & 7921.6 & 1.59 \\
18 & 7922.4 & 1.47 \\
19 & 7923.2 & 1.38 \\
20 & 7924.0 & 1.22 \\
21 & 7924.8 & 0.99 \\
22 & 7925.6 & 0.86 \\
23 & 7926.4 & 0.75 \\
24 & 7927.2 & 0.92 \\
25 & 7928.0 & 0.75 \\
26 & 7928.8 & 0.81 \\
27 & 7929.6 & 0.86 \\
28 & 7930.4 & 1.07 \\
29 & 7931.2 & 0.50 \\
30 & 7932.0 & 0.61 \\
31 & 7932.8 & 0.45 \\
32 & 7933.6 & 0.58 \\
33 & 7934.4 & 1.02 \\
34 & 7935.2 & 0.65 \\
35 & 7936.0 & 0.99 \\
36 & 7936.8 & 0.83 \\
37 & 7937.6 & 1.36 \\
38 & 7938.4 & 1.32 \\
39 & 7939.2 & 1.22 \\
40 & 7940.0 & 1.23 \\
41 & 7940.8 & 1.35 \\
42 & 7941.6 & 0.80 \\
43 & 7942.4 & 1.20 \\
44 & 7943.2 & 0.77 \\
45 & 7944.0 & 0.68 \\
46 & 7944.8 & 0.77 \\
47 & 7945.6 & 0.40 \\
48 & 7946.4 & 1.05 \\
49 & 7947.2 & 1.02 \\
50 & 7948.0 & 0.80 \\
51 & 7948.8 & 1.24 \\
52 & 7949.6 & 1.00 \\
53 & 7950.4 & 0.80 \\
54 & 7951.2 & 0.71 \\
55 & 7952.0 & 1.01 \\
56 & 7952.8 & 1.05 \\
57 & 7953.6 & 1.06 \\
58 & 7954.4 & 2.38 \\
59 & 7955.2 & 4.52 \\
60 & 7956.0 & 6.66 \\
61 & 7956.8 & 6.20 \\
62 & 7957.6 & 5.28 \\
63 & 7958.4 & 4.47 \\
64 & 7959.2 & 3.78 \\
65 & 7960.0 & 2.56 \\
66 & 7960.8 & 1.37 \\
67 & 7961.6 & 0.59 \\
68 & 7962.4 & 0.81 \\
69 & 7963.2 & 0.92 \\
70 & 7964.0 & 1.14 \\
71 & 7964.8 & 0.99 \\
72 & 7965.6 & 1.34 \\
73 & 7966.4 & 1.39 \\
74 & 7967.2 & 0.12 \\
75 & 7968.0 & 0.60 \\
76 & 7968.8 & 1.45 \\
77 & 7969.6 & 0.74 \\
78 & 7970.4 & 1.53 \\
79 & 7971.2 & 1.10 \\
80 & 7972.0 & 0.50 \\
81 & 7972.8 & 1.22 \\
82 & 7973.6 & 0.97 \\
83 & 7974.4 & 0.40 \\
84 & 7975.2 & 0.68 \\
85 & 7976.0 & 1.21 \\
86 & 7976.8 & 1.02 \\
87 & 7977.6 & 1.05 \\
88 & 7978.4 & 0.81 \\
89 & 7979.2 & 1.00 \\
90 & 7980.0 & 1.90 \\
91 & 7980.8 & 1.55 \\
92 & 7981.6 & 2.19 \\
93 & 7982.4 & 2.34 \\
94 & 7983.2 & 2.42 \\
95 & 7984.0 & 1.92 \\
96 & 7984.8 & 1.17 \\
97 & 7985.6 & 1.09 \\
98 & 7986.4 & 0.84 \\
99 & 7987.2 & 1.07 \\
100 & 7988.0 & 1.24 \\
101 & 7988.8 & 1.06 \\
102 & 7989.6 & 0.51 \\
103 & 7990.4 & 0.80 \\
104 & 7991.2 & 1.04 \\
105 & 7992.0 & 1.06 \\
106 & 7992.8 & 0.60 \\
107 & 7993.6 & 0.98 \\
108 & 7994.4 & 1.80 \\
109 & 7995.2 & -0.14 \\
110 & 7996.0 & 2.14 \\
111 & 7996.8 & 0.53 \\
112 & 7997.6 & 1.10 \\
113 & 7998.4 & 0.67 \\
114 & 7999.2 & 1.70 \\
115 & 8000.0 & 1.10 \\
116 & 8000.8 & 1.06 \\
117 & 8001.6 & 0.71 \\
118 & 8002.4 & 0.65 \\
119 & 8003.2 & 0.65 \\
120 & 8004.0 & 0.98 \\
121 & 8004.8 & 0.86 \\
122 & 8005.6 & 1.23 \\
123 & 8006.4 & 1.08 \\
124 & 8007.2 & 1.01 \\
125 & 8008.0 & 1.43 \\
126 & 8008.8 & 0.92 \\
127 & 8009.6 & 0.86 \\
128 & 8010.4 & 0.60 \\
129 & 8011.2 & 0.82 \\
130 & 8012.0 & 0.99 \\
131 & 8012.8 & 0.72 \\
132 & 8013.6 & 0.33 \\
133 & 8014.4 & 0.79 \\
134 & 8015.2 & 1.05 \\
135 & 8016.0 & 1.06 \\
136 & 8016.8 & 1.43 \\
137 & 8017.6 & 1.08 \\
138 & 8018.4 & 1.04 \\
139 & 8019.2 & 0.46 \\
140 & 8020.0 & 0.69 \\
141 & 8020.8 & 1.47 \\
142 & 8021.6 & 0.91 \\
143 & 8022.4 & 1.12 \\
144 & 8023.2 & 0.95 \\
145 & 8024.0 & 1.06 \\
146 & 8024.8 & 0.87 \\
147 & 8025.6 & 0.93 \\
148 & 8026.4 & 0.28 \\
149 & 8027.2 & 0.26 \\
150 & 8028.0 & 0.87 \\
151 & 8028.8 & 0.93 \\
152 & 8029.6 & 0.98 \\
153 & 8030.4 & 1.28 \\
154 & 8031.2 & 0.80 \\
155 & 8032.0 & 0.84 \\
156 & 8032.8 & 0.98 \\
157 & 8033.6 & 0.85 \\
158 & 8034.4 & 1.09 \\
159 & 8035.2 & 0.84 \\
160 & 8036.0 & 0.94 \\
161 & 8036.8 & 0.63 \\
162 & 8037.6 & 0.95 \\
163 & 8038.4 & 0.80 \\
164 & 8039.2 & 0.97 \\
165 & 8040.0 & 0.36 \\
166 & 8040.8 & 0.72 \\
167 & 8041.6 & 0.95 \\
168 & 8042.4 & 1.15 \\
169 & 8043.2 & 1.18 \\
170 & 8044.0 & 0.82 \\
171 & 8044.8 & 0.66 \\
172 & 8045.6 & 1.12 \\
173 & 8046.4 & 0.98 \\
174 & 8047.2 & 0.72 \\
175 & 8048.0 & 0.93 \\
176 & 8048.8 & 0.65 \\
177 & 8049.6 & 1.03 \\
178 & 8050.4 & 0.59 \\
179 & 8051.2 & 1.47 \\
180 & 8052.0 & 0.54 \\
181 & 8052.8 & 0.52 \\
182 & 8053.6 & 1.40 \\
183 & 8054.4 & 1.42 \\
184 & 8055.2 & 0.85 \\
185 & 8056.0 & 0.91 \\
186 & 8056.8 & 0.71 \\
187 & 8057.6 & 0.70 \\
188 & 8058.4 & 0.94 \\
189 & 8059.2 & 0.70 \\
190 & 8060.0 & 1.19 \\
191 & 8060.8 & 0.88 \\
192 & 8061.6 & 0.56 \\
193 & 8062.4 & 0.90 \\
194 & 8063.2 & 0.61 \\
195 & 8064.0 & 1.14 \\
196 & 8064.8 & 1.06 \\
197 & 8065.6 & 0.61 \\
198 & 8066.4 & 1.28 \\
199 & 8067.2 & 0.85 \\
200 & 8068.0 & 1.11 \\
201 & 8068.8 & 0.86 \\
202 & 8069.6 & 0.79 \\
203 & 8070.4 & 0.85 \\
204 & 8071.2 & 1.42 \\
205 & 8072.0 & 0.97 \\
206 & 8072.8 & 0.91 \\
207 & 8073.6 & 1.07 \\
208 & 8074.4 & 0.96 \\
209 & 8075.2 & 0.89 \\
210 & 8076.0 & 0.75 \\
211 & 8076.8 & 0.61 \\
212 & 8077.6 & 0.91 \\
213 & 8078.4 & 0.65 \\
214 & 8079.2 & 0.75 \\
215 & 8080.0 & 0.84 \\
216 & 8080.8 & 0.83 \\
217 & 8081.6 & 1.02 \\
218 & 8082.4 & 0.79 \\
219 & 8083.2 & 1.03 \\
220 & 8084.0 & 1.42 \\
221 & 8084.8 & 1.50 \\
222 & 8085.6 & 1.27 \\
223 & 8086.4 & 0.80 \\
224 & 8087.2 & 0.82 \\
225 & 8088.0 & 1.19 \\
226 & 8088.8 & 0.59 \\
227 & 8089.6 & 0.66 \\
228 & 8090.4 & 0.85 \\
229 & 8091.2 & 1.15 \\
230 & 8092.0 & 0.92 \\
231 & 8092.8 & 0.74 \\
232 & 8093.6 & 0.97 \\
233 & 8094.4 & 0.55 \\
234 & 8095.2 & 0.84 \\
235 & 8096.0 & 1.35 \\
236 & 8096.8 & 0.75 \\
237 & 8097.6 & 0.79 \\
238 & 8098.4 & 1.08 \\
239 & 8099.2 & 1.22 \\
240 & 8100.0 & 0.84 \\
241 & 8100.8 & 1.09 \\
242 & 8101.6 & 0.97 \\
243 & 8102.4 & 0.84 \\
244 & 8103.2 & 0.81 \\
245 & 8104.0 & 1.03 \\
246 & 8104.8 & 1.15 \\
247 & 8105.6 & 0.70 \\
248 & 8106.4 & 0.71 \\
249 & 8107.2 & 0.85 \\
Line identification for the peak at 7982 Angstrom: [N II] 6583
